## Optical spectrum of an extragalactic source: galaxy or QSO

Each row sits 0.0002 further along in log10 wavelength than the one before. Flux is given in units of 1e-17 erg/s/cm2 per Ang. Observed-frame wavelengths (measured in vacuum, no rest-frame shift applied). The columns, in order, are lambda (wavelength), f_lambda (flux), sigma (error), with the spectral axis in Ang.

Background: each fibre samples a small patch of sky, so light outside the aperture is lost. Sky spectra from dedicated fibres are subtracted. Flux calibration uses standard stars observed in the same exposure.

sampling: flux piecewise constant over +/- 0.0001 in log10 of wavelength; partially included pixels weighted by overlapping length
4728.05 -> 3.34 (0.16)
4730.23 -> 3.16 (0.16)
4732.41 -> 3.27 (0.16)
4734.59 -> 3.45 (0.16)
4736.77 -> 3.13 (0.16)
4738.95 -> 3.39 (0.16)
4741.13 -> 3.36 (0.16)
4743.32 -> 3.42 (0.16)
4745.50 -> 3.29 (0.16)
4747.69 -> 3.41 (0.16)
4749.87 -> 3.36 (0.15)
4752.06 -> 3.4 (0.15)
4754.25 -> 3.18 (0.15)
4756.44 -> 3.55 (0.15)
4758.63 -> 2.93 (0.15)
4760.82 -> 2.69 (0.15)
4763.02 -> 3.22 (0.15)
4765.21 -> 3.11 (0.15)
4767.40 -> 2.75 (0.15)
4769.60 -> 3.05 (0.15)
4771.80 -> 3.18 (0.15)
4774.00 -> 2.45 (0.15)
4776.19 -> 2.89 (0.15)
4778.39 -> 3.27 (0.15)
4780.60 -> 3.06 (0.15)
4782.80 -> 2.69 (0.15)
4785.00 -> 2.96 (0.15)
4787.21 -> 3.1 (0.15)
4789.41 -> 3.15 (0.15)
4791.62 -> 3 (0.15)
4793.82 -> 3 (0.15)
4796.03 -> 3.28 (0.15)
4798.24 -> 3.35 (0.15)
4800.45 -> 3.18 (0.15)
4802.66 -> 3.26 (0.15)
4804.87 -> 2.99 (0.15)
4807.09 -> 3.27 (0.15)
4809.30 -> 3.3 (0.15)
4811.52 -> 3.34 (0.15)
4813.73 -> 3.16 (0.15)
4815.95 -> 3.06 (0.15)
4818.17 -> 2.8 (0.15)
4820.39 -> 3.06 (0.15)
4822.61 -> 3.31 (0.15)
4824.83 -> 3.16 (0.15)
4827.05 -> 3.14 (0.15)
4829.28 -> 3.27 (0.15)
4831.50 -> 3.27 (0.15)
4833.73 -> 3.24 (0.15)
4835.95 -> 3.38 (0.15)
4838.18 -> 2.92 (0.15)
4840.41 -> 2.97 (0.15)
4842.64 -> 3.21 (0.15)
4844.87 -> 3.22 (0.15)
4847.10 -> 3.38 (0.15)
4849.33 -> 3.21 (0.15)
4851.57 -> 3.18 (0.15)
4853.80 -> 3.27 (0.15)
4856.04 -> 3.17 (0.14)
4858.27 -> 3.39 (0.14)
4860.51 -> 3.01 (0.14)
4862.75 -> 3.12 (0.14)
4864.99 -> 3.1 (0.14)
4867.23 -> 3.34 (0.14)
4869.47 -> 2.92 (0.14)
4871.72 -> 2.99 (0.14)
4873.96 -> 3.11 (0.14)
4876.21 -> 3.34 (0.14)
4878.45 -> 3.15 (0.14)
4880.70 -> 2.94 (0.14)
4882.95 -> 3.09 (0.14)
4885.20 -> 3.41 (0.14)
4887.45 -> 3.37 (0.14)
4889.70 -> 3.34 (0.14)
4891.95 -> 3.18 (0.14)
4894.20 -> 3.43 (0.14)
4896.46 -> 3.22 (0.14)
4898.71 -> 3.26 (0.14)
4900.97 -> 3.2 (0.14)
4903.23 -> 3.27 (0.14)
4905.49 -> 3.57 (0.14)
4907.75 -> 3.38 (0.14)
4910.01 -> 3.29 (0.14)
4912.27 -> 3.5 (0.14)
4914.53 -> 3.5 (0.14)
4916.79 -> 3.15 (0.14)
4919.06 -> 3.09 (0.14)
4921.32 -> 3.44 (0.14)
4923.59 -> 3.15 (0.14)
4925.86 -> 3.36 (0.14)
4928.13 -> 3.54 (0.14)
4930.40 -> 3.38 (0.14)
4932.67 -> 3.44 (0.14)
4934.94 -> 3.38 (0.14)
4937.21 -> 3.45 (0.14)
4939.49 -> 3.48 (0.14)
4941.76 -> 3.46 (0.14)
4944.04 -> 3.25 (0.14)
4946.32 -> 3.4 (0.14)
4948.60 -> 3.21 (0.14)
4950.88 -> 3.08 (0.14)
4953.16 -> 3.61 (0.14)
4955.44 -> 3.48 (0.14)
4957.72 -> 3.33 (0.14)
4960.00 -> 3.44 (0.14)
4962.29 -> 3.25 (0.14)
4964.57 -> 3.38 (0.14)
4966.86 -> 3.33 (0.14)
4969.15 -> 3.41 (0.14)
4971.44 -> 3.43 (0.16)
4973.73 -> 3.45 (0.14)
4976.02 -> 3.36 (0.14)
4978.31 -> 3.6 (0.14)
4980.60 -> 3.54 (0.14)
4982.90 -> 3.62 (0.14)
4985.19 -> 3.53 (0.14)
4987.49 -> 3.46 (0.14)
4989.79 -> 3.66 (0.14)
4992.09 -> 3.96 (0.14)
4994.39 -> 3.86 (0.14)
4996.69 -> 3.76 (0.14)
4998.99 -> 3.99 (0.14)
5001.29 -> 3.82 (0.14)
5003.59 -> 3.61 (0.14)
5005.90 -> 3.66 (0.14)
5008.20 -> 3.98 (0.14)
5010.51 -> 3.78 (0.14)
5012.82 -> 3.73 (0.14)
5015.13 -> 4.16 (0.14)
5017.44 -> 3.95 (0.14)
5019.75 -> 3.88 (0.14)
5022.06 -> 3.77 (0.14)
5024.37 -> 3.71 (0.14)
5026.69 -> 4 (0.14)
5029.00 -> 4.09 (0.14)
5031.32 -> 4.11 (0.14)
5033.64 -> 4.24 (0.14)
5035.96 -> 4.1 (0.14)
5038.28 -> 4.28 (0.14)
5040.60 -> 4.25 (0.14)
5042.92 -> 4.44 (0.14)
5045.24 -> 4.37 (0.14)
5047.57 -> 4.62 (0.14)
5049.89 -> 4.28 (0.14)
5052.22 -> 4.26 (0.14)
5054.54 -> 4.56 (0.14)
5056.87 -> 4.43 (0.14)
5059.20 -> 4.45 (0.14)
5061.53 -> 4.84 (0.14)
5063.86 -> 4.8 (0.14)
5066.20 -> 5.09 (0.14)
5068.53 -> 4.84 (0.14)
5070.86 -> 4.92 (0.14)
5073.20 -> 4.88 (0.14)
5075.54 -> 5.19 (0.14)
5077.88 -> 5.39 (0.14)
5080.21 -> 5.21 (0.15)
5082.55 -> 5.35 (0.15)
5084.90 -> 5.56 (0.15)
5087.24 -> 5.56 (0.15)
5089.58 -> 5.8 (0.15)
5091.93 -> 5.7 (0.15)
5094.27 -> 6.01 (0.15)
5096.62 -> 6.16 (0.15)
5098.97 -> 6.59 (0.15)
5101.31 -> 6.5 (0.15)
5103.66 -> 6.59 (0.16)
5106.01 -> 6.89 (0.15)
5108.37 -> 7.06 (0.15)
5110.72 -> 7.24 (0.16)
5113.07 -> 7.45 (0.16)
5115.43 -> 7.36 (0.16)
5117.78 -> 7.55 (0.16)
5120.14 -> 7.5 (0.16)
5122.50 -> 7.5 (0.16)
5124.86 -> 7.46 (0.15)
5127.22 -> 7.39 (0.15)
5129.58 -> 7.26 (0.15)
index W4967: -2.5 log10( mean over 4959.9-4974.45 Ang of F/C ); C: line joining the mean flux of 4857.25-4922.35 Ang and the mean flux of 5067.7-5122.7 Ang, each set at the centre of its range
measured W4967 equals 0.28 mag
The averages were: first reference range 3.24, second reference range 6.19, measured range 3.38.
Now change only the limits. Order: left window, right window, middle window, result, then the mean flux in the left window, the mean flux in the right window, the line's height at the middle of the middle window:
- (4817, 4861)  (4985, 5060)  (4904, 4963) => 0.08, 3.18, 4.03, 3.62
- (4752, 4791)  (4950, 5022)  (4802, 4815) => -0.03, 3.02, 3.62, 3.13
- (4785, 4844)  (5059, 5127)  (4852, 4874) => 0.17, 3.16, 6.1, 3.67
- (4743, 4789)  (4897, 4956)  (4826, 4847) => 0.01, 3.09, 3.36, 3.21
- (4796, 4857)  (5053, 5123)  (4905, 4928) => 0.22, 3.19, 5.88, 4.11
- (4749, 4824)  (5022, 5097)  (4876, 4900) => 0.15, 3.1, 4.77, 3.72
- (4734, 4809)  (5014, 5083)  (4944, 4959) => 0.20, 3.14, 4.48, 4.01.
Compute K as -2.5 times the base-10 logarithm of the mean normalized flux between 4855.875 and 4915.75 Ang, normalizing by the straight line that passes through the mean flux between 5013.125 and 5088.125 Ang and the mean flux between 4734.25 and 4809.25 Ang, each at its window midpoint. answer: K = 0.15 mag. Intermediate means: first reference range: 3.14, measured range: 3.25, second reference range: 4.54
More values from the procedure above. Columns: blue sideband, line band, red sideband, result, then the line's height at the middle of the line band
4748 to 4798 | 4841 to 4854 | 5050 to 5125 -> 0.15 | 3.73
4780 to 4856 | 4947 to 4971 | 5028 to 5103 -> 0.24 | 4.19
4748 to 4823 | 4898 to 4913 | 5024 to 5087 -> 0.13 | 3.78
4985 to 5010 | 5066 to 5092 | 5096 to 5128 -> 0.16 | 6.14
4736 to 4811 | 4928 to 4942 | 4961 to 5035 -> 0.04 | 3.56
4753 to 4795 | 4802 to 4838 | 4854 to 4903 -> -0.03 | 3.09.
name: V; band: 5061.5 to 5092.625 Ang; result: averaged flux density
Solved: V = 5.23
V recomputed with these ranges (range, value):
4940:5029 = 3.61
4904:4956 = 3.37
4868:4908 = 3.23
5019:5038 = 4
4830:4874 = 3.17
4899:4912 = 3.35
